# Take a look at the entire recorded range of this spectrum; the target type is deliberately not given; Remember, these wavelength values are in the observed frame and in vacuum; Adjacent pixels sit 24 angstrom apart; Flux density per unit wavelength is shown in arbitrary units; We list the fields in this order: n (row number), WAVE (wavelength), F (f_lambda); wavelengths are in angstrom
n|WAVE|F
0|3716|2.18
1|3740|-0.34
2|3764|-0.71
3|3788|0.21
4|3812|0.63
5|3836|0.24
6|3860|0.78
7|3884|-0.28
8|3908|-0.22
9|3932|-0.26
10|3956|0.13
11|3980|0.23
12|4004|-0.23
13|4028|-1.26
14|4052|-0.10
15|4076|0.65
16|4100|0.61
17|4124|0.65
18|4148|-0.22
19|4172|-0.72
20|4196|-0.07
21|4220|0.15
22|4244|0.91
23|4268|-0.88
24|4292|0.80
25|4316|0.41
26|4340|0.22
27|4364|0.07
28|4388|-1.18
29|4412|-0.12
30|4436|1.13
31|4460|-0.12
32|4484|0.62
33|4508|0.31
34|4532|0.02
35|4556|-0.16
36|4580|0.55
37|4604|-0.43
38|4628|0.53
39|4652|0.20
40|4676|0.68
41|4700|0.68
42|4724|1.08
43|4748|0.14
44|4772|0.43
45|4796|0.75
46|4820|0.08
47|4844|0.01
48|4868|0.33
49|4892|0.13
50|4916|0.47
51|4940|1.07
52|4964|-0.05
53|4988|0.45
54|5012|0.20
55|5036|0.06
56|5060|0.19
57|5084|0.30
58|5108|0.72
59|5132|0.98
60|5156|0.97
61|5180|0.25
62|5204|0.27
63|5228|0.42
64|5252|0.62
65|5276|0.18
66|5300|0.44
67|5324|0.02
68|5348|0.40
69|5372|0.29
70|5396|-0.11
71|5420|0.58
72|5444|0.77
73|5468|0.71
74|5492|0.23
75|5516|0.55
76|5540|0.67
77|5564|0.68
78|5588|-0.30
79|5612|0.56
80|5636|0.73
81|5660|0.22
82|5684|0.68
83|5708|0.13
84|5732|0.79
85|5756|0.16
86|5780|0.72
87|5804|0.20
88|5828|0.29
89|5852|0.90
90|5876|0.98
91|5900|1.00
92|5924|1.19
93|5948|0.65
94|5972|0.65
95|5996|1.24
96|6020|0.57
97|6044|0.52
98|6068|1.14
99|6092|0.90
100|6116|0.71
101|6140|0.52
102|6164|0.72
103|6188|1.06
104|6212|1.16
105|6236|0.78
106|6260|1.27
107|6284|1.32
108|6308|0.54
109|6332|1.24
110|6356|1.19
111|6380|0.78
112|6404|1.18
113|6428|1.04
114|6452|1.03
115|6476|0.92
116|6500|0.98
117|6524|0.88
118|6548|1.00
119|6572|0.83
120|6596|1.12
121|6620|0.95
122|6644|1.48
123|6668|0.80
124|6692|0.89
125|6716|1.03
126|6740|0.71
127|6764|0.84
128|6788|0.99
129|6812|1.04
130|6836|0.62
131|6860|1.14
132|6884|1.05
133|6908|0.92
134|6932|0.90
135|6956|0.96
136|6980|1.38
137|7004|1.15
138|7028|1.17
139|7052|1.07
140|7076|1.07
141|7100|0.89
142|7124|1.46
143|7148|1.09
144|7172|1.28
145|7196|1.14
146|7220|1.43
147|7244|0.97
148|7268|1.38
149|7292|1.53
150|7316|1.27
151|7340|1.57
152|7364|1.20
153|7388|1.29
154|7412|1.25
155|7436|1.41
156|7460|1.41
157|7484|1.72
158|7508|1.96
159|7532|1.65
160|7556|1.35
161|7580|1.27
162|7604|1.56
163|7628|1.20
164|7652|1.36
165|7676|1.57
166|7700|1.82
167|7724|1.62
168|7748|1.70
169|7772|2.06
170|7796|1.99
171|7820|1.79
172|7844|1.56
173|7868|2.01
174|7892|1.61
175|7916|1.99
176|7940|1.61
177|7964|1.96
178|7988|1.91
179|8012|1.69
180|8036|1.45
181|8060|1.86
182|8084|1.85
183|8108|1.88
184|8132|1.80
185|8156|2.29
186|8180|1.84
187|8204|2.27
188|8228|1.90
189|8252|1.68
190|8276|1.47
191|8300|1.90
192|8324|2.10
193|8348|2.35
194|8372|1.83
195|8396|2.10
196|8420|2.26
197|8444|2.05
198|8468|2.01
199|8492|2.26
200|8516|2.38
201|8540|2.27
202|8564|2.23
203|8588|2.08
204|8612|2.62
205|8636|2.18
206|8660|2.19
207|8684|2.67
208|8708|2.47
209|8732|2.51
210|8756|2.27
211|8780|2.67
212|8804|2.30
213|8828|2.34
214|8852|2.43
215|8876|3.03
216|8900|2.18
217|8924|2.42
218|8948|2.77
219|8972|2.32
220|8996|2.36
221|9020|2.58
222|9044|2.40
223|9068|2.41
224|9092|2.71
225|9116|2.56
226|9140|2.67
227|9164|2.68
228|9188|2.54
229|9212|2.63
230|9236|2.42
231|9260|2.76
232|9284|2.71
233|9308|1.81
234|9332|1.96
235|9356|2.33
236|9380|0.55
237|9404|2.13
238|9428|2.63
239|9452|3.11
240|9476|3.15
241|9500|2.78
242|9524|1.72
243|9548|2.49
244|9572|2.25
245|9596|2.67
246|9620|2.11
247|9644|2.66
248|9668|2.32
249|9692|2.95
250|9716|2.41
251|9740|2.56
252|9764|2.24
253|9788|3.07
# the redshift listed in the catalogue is 0.92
